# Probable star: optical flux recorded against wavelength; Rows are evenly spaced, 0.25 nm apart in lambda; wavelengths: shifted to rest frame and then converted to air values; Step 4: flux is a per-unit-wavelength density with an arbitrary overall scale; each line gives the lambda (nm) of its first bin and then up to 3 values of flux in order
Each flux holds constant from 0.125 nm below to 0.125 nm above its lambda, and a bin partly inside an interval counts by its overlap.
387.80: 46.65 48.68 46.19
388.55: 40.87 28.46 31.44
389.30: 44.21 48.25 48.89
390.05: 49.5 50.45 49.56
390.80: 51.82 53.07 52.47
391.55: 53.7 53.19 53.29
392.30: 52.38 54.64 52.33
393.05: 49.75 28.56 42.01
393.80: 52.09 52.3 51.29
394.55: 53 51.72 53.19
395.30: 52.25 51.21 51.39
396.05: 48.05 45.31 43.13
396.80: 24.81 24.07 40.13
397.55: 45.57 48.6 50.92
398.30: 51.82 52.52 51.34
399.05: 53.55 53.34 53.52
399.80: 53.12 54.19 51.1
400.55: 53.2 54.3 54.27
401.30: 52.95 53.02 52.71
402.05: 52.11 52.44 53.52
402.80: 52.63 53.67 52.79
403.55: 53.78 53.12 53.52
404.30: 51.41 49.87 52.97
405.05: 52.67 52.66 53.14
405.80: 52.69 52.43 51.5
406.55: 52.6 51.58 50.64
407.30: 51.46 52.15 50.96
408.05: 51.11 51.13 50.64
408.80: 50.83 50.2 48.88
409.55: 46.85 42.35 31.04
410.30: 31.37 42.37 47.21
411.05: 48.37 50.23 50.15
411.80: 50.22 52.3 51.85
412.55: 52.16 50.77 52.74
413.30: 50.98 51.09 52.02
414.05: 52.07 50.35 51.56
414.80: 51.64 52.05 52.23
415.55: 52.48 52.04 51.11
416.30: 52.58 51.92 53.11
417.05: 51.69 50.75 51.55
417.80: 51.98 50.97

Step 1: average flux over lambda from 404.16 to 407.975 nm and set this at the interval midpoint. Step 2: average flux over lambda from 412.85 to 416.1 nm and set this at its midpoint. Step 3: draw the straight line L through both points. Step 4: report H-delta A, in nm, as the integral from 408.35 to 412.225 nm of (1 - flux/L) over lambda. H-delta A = 0.41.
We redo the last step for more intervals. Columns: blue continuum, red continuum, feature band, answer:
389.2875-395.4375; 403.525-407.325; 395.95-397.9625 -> 0.43 nm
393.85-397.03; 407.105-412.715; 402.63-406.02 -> -0.35 nm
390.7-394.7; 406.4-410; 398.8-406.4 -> -0.44 nm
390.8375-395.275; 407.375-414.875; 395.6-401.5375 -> 0.19 nm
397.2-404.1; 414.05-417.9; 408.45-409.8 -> 0.08 nm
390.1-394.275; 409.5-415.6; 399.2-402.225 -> -0.22 nm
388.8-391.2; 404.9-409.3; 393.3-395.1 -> -0.05 nm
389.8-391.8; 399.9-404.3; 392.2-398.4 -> 0.63 nm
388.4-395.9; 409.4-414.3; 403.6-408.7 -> -0.42 nm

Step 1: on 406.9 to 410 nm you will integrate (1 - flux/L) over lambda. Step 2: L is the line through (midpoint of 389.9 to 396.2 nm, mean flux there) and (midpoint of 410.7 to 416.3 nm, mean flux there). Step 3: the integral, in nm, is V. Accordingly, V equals 0.10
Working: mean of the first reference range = 50.5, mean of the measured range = 49.3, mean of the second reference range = 51.2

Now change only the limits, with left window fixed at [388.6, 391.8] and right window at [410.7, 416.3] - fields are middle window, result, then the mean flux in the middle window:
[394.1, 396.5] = -0.139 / 50.6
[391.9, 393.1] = -0.135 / 52.7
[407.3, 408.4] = -0.026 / 51.4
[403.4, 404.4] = -0.072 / 53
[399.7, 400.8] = -0.096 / 53.1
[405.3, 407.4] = -0.091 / 52.1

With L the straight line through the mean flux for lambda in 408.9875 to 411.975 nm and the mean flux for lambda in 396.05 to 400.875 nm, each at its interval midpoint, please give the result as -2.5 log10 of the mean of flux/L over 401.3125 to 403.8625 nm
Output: -0.14 mag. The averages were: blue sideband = 47.5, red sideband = 44.9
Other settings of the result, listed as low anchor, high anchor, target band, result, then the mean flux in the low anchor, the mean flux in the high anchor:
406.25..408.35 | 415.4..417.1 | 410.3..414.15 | 0.05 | 51.5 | 52.2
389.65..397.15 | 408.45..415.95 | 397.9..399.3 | -0.08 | 48.4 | 49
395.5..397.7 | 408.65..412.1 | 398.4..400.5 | -0.24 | 41.3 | 45.8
